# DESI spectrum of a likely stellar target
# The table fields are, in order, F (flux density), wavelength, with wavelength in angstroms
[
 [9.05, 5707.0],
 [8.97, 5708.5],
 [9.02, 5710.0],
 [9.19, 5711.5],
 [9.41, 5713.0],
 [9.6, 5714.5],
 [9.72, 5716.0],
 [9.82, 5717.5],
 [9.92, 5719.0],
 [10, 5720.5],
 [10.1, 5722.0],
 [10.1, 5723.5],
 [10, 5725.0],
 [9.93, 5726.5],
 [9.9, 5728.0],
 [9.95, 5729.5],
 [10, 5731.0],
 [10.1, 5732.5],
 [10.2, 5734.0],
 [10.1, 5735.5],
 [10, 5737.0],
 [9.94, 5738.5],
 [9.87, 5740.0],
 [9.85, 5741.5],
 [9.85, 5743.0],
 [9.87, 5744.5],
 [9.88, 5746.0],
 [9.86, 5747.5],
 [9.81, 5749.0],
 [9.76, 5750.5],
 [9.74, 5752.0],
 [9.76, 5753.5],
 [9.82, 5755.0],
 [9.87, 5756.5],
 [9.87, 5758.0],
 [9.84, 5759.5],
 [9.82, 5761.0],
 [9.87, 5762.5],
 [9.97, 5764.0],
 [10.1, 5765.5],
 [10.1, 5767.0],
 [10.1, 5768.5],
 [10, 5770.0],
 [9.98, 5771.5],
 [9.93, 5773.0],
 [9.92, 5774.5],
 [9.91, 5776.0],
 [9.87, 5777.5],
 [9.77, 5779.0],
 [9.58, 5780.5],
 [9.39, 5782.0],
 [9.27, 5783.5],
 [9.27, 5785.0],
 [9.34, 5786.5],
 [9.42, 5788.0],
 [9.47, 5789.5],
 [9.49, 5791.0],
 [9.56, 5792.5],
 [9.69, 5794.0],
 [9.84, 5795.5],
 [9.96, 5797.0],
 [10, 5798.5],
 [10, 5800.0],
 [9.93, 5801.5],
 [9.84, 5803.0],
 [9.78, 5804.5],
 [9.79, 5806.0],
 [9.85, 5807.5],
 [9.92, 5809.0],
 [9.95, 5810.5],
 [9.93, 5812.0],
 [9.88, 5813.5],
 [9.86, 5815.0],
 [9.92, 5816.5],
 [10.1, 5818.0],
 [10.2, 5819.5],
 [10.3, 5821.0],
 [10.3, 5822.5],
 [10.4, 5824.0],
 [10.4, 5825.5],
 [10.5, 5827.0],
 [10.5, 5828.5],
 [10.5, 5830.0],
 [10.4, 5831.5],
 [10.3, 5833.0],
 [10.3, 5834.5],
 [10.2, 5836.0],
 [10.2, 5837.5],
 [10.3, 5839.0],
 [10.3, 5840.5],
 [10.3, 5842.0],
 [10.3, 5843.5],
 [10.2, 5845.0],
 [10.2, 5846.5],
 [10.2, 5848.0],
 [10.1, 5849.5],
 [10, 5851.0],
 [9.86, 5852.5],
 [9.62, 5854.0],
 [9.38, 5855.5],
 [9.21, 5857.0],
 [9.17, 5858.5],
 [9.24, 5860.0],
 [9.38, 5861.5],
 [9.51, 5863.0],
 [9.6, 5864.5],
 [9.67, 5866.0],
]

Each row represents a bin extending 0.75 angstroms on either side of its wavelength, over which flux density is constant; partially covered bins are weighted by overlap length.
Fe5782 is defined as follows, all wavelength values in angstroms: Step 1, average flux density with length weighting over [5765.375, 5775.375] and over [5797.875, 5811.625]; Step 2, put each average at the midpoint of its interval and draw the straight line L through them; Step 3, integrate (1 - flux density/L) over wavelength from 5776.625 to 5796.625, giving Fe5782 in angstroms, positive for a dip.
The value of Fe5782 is 0.8 angstroms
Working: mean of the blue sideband 10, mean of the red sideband 9.9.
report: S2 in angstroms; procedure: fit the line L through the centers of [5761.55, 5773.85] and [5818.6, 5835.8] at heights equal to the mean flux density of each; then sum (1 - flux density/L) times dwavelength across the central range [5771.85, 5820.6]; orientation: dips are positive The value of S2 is 1.92 angstroms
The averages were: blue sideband 10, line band 9.78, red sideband 10.4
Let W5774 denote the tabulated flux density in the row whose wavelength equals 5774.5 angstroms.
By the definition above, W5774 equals 9.92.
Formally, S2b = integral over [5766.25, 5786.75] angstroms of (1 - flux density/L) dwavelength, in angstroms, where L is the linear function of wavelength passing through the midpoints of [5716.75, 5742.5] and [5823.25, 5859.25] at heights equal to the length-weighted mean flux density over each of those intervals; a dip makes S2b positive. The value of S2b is 0.6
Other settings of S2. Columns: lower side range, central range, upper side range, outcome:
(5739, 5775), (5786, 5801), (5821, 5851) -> 0.6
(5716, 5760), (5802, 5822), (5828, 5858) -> 0.2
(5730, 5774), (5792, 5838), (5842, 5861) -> -1.1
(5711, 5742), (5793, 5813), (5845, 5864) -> -0.2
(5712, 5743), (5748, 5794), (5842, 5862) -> 0.6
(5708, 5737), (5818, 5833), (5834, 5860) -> -0.7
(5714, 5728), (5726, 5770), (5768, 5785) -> -0.4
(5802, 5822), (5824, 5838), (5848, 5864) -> -0.8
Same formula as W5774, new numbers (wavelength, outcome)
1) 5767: 10.1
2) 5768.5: 10.1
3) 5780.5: 9.58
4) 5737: 10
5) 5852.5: 9.86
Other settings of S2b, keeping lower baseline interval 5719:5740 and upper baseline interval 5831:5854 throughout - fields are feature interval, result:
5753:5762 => 0.2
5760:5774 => 0.1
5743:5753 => 0.2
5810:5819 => 0.2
